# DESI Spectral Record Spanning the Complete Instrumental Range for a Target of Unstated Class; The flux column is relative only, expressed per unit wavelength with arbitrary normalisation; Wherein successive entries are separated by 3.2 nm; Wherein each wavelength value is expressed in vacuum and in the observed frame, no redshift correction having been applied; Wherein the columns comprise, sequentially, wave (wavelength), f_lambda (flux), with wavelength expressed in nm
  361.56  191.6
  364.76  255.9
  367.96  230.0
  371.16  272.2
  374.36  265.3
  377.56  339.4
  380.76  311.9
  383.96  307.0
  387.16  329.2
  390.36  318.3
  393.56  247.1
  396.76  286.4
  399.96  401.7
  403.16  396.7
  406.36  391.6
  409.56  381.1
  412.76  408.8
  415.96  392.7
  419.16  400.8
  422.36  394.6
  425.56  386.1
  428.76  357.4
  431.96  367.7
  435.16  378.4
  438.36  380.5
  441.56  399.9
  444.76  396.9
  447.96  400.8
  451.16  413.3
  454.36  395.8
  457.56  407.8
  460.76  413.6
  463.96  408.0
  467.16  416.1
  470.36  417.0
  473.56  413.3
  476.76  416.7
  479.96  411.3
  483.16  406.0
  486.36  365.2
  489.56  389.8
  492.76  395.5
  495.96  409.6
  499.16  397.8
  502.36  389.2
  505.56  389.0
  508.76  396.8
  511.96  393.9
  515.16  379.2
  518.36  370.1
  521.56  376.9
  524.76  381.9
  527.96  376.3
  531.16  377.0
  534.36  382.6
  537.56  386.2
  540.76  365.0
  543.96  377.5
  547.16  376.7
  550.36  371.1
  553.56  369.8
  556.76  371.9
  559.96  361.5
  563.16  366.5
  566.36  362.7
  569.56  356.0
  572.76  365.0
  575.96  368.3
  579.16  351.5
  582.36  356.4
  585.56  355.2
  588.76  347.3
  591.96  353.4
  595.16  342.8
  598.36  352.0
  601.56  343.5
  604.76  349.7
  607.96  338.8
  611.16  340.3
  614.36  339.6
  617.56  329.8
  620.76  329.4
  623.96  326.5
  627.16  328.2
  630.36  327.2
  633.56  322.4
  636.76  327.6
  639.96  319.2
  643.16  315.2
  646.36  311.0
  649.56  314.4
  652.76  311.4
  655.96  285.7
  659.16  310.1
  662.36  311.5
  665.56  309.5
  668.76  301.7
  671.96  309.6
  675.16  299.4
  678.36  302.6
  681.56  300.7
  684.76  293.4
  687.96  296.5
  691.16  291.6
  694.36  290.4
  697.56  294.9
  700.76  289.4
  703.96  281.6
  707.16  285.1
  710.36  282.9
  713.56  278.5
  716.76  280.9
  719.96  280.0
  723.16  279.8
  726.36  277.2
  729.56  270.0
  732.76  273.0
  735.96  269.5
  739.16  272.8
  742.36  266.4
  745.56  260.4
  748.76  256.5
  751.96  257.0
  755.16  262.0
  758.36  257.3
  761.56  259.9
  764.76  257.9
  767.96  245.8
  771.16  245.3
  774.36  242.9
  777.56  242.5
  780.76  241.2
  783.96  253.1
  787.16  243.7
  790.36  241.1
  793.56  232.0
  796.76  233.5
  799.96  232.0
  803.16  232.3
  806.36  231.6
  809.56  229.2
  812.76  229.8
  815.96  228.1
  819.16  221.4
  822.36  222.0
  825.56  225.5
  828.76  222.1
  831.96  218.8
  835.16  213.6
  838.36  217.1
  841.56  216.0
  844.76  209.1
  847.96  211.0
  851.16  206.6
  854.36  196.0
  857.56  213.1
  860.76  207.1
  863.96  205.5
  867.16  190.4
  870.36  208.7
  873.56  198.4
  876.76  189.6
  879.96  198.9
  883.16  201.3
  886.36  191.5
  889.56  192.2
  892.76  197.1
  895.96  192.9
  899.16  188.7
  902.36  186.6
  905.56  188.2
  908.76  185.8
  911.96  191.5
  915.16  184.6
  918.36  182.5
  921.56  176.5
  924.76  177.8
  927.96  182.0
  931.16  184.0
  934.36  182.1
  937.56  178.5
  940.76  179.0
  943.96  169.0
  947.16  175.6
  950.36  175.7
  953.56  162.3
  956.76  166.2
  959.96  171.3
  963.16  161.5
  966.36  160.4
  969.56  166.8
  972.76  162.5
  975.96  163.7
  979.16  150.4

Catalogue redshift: 0.00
